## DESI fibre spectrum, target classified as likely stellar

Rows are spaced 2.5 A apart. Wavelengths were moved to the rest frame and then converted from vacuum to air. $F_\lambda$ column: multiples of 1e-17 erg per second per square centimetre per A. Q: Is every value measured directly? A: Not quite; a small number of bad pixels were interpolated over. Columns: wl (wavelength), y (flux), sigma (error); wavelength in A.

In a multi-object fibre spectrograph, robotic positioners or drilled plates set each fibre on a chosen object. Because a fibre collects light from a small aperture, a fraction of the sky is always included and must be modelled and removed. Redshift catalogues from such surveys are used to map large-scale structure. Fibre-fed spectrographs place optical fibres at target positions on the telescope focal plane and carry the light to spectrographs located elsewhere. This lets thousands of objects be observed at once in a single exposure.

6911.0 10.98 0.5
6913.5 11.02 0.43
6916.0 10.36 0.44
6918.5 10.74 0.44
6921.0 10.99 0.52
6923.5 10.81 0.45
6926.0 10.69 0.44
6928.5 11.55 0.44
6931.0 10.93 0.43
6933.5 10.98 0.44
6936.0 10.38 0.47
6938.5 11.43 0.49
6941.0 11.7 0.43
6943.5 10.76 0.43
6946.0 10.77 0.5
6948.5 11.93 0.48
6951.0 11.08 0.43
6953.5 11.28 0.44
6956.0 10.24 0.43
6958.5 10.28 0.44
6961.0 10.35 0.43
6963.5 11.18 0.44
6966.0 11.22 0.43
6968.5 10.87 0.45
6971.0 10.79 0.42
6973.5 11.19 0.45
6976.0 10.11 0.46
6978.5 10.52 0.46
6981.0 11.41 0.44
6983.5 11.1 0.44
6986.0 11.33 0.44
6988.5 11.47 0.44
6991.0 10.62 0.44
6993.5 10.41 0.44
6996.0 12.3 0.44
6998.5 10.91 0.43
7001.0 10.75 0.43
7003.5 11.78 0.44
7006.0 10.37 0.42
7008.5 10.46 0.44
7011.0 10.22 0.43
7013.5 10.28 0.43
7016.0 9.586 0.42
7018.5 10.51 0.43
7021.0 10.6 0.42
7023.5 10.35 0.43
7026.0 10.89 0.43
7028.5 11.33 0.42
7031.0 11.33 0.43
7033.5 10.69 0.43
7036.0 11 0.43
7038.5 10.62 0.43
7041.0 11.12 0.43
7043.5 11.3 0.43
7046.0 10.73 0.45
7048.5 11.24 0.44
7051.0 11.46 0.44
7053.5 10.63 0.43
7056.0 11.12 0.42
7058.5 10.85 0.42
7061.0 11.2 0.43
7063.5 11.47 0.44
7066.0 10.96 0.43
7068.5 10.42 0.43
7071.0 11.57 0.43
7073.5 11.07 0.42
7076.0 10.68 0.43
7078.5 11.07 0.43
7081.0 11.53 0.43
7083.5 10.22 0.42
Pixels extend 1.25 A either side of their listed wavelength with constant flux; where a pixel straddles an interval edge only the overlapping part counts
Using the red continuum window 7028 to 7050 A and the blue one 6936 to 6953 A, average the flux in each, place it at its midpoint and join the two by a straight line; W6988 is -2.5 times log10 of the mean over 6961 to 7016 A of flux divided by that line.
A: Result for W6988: 0.03 mag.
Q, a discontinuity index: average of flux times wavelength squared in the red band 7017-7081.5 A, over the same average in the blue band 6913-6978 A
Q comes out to 1.04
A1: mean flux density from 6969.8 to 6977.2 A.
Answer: 10.7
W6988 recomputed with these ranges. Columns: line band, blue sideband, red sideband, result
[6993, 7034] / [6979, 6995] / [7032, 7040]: 0.02 mag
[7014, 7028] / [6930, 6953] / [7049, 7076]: 0.07 mag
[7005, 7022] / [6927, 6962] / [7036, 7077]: 0.07 mag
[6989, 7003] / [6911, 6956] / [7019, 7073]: -0.01 mag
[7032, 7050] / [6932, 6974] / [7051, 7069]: 0.00 mag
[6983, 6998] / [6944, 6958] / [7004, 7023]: -0.06 mag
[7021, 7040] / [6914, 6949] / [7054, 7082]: 0.02 mag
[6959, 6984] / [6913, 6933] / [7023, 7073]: 0.01 mag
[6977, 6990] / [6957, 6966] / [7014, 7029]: -0.05 mag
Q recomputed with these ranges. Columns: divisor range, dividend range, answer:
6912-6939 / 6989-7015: 1.02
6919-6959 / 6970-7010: 1.01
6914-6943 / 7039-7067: 1.05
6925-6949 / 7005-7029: 0.96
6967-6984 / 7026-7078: 1.04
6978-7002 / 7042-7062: 1.01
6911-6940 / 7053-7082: 1.06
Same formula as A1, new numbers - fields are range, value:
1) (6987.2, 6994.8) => 10.8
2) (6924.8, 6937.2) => 10.9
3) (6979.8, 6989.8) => 11.3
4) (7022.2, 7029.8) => 10.9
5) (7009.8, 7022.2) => 10.2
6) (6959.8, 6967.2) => 10.9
